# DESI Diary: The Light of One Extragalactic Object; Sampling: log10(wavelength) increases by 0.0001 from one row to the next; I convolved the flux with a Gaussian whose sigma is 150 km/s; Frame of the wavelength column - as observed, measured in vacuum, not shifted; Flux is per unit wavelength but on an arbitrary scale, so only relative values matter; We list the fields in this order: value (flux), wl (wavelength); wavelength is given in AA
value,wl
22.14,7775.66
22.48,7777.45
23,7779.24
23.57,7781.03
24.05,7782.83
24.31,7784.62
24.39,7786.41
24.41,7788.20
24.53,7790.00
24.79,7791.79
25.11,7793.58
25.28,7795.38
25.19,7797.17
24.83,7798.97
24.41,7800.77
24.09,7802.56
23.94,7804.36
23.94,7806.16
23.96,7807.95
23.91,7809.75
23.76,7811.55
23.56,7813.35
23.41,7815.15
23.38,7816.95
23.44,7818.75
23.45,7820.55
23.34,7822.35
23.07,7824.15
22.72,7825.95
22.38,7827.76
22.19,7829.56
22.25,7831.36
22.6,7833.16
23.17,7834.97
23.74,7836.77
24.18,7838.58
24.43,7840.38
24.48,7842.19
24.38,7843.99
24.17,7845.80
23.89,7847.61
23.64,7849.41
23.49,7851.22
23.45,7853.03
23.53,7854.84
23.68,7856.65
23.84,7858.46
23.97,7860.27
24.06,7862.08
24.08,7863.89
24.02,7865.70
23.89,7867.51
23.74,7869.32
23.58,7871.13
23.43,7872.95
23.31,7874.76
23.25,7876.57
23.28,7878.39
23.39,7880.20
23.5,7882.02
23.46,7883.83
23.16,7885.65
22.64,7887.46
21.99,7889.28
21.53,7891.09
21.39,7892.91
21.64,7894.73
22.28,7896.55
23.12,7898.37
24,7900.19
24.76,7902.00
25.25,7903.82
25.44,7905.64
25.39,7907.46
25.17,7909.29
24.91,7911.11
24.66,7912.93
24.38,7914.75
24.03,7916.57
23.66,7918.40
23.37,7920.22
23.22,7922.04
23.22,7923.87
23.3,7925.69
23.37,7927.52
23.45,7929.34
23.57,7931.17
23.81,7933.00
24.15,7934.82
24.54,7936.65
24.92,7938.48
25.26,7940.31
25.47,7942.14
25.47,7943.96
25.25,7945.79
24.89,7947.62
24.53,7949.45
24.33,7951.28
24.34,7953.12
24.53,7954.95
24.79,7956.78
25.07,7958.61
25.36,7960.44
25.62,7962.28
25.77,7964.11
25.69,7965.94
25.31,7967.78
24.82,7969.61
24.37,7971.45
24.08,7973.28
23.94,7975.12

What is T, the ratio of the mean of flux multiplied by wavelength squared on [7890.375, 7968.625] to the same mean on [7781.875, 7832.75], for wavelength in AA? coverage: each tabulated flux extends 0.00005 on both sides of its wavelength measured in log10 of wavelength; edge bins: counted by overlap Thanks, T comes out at 1.05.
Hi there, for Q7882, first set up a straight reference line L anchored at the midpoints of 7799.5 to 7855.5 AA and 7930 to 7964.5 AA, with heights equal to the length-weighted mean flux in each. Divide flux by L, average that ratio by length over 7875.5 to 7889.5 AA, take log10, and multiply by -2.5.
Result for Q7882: 0.046 mag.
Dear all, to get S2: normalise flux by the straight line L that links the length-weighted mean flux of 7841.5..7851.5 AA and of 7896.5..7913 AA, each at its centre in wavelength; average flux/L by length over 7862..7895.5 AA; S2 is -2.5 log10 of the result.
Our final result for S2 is 0.057 mag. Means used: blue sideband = 24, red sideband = 24.6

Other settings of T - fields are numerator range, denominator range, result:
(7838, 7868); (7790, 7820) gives 1.00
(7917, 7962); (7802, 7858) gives 1.06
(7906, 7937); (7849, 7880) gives 1.03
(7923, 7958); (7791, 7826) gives 1.05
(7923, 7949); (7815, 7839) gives 1.09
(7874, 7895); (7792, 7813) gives 0.95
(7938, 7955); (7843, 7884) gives 1.07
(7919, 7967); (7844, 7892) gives 1.06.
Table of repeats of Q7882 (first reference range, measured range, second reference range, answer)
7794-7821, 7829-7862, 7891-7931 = 0.01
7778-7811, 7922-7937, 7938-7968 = 0.06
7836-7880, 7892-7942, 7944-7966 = 0.03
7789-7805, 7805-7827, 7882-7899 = 0.03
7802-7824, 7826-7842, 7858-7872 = 0.03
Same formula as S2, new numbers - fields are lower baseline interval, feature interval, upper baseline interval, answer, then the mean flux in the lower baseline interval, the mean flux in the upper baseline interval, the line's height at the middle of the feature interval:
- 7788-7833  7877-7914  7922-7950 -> 0.027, 23.8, 24.3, 24.1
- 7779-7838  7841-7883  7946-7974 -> 0.019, 23.8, 24.9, 24.2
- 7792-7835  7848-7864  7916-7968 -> 0.009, 23.7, 24.5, 23.9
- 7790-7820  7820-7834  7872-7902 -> 0.051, 24.2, 22.9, 23.8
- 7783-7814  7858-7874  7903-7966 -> 0.028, 24.4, 24.6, 24.5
